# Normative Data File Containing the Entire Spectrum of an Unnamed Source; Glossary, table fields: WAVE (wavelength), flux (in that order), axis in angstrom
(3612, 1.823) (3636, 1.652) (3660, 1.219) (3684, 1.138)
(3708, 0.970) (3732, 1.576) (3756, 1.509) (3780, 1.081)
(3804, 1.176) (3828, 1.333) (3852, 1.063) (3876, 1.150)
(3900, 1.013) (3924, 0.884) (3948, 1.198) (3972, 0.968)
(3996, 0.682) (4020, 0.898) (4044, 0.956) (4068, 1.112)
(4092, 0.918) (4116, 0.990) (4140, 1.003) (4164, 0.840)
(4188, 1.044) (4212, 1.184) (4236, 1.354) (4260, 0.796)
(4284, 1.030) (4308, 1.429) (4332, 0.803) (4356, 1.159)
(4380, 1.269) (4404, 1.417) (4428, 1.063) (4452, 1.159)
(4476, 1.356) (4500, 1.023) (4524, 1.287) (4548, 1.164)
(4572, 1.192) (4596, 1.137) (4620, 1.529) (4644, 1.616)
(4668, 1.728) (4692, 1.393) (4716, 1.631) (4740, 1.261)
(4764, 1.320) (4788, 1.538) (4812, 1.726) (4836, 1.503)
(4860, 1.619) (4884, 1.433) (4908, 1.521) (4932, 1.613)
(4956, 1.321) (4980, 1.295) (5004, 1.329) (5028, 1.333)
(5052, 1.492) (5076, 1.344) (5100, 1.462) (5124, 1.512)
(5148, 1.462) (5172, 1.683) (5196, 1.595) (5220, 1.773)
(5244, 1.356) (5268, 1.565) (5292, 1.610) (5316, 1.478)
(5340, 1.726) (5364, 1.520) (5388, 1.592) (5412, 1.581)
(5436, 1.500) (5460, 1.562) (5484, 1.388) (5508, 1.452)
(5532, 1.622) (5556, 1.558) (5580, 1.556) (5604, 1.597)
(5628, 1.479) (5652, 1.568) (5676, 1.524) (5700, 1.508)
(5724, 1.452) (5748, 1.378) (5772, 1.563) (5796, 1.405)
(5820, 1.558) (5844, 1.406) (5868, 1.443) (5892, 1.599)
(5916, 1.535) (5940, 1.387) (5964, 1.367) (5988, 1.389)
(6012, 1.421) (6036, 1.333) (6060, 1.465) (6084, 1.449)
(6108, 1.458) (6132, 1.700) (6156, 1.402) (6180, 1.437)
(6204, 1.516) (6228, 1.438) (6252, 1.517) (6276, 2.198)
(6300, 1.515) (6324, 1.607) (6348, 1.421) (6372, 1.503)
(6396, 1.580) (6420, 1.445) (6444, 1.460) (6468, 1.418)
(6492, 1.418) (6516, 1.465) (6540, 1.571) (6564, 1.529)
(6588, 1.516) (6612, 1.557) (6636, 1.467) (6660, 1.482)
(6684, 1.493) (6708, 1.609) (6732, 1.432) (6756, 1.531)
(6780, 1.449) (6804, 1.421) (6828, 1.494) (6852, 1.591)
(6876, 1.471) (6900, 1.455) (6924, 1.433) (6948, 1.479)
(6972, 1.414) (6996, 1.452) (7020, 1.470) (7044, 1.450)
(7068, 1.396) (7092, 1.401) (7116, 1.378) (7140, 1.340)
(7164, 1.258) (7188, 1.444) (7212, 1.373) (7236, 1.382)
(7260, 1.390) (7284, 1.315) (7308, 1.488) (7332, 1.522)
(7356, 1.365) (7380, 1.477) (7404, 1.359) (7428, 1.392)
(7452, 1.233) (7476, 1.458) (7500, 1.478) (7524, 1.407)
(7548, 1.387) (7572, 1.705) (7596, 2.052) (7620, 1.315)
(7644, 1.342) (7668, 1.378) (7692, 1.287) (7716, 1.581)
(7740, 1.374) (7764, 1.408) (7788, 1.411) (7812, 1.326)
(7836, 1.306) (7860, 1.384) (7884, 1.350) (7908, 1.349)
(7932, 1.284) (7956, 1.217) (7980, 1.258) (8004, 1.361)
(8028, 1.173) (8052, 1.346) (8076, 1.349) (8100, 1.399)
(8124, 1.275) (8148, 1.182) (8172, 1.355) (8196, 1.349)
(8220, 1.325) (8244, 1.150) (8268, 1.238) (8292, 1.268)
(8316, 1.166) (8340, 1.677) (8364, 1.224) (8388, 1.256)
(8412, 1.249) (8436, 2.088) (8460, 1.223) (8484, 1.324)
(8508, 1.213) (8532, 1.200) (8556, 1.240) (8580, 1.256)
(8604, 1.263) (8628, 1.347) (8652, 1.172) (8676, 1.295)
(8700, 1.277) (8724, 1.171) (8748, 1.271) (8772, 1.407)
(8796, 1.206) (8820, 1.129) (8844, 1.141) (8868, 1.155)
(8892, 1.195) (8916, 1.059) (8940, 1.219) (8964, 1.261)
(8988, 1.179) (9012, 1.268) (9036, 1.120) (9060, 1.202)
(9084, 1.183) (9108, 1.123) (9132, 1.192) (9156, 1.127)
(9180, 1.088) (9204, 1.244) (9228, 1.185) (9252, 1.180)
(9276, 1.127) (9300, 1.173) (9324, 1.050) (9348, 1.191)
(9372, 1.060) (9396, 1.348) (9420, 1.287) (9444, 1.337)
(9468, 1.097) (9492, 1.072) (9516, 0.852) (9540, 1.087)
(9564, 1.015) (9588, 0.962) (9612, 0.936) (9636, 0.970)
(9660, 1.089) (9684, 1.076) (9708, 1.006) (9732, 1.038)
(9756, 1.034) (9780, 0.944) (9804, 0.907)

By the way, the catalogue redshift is 0.16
